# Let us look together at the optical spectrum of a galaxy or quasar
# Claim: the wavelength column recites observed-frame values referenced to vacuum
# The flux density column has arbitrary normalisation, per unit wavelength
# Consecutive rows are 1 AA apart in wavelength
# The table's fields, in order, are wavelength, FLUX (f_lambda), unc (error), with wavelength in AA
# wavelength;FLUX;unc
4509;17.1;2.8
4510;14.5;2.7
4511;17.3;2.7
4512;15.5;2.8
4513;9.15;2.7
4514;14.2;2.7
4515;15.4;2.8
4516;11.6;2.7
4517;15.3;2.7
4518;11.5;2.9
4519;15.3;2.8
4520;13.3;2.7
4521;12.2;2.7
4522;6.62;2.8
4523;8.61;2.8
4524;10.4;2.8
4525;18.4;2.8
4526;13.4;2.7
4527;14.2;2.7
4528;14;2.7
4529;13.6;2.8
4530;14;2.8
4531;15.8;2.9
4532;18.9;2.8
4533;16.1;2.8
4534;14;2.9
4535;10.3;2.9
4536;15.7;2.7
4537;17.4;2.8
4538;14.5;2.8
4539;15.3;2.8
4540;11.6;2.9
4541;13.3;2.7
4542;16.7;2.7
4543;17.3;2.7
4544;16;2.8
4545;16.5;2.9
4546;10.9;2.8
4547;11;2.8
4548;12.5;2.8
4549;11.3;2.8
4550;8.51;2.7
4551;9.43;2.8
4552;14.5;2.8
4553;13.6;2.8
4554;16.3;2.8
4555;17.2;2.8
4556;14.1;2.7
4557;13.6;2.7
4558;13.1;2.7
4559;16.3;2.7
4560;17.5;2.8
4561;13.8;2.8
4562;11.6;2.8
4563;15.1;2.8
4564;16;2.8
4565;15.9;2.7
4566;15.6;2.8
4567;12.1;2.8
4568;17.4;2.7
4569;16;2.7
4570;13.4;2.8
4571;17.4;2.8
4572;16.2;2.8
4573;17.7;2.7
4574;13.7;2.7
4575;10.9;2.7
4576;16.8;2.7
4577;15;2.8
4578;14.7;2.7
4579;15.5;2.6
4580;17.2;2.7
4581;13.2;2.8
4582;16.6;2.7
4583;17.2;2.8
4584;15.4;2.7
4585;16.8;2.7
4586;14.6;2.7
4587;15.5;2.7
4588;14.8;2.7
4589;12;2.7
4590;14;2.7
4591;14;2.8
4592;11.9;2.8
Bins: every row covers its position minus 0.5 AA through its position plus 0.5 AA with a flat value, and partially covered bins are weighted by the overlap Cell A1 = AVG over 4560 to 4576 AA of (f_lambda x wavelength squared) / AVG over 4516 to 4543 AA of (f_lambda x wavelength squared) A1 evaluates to 1.10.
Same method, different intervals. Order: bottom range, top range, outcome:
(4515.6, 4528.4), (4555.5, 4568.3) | 1.18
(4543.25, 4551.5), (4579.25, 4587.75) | 1.32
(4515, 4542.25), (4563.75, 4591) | 1.13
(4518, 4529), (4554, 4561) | 1.23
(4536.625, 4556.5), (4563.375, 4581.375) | 1.11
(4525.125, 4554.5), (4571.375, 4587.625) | 1.12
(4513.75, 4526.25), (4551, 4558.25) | 1.14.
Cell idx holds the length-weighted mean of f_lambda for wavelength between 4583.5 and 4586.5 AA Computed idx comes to 15.6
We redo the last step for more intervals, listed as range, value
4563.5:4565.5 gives 15.9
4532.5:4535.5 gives 13.5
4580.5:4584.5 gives 15.6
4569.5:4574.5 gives 15.7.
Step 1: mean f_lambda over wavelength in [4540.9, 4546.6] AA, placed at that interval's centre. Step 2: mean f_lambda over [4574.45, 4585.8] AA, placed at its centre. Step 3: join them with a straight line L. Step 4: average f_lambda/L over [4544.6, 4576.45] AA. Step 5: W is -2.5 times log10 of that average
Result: 0.08 mag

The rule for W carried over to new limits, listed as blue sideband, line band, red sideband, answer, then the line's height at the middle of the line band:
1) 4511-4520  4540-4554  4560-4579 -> 0.10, 14.5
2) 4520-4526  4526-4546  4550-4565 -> -0.18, 12.6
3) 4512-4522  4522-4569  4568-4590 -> -0.01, 14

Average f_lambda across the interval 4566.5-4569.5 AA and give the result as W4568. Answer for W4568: 15.2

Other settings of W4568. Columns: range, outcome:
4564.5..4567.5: 14.5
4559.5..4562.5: 14.3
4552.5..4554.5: 14.9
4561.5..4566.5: 14.8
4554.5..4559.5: 14.9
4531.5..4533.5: 17.5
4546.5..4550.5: 10.8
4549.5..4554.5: 12.5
